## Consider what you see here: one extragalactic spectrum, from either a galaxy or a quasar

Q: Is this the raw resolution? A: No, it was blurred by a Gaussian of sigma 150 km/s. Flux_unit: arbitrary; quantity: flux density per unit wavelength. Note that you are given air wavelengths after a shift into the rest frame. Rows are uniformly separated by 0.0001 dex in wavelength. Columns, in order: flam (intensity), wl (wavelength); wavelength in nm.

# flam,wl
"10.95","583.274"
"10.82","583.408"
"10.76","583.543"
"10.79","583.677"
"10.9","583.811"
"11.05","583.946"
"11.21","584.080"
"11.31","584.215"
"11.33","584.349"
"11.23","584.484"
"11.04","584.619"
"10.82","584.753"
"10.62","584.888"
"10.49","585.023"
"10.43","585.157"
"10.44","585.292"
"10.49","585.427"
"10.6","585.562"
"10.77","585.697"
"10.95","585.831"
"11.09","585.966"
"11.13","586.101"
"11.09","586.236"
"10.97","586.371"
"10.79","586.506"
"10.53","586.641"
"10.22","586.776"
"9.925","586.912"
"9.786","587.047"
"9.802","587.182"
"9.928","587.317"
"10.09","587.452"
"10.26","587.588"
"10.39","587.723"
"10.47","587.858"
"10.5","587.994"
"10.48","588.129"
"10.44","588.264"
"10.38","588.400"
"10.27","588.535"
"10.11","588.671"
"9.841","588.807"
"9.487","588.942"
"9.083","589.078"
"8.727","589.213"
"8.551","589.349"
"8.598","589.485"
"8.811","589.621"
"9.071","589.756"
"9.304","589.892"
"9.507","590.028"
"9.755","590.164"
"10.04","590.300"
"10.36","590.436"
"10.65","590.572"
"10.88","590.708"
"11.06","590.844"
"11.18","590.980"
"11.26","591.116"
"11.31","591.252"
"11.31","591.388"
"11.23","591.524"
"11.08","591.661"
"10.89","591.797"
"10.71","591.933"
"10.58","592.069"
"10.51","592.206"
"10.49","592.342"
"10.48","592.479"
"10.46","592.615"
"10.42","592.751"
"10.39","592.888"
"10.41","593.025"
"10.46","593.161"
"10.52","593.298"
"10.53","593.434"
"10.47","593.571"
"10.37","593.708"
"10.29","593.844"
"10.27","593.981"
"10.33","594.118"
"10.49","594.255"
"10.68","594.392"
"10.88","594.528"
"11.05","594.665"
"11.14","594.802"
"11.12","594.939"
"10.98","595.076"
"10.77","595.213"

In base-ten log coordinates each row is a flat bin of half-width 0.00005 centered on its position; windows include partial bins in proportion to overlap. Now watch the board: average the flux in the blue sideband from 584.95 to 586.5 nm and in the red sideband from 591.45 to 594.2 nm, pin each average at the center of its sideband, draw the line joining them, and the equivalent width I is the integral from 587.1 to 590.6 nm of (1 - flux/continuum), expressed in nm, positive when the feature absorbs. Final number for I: 0.29 nm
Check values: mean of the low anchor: 10.8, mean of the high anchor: 10.5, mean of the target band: 9.79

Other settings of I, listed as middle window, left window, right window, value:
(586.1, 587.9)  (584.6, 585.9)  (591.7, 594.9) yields 0.048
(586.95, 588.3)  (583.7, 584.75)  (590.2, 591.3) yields 0.093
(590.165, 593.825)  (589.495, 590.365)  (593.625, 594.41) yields -0.299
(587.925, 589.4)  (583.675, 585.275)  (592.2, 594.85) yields 0.127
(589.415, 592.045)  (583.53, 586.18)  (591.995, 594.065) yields 0.047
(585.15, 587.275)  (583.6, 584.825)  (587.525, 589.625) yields -0.014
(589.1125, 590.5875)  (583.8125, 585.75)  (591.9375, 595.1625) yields 0.186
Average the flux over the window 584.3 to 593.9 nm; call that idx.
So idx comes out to 10.4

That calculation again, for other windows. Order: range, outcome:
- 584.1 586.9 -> 10.8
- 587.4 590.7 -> 9.81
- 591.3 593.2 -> 10.7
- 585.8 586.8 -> 10.9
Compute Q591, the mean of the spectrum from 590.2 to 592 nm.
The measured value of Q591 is 10.9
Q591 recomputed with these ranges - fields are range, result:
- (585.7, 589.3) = 10.3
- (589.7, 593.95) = 10.5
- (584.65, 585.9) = 10.6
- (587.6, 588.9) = 10.3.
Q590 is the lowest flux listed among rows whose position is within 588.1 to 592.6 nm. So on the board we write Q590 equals 8.551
